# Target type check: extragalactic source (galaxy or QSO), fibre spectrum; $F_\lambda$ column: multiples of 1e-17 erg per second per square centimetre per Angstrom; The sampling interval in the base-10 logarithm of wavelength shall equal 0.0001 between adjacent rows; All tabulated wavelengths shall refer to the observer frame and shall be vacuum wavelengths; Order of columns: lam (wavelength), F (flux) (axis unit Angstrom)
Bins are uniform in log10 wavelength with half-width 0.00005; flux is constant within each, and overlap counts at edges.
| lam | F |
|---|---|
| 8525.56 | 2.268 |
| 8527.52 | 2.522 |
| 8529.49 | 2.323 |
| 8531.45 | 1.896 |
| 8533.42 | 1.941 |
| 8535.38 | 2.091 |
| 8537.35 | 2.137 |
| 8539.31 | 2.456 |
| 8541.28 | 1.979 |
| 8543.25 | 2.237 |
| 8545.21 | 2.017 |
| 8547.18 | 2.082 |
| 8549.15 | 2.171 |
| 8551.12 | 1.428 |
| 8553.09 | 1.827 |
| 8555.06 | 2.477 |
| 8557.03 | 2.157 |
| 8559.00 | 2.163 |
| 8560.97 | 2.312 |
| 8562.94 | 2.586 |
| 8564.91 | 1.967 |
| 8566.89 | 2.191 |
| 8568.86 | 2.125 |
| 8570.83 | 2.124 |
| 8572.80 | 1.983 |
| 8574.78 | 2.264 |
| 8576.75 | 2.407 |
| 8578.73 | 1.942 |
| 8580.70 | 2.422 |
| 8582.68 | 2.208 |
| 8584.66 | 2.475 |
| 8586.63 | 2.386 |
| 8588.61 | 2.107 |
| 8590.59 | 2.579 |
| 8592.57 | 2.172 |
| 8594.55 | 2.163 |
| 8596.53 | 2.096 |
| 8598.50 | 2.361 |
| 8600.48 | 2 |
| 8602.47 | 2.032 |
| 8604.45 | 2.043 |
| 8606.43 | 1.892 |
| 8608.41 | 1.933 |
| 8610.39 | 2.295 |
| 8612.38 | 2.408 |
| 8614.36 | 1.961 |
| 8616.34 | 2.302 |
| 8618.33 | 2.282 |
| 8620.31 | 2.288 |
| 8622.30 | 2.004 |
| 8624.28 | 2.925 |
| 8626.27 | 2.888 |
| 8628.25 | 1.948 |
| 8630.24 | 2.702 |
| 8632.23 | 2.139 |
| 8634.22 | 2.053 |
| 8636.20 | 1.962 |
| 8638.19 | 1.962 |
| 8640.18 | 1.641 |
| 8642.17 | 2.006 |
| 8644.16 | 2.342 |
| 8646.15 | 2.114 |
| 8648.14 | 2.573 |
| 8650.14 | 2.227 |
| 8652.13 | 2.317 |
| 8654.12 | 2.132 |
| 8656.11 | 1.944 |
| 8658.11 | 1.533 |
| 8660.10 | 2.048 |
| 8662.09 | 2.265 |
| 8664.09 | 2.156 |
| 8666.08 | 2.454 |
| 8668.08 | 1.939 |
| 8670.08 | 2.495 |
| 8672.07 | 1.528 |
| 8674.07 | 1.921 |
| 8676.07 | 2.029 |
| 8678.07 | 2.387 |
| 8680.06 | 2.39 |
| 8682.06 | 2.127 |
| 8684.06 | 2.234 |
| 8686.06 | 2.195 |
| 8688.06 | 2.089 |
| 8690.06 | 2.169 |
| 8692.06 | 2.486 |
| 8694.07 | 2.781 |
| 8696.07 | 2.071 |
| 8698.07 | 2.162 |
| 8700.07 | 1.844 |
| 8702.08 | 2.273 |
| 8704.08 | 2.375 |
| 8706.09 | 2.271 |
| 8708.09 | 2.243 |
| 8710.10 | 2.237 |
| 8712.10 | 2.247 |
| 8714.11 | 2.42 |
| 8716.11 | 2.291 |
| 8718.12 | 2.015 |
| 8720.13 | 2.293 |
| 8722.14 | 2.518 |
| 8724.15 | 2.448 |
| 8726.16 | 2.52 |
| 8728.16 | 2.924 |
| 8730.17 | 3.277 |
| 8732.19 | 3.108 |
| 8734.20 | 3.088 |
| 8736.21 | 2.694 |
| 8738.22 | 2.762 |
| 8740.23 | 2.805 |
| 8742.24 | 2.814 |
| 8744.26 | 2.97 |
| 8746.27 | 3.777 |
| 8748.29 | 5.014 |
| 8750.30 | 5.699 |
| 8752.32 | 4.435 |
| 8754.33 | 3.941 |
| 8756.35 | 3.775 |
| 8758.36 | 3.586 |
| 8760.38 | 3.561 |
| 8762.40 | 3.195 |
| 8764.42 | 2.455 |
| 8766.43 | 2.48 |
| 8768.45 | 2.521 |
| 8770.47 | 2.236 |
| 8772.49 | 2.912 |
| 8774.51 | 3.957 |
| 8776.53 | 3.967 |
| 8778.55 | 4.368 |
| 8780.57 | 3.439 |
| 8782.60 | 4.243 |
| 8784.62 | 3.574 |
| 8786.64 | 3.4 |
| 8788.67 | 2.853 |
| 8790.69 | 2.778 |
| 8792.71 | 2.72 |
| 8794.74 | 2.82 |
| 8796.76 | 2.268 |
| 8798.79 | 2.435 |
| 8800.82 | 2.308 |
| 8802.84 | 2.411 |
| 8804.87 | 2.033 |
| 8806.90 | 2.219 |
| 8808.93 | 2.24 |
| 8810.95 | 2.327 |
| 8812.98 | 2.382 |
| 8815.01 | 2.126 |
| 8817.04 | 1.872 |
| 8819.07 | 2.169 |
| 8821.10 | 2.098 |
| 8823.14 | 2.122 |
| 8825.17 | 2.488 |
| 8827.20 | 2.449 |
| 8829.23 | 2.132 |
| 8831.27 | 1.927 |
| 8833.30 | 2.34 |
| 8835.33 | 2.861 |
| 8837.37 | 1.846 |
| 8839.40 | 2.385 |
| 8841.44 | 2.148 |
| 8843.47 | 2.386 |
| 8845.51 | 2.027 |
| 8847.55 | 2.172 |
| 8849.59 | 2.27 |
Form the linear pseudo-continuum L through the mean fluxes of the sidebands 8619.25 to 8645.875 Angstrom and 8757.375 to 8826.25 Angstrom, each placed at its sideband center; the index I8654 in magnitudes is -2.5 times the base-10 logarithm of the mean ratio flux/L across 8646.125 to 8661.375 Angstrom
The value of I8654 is 0.09 mag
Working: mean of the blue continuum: 2.22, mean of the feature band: 2.11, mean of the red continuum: 2.78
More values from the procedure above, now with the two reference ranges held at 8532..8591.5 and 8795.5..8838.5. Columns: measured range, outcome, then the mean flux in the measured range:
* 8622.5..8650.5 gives -0.02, 2.24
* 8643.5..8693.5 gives 0.02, 2.17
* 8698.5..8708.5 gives 0.01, 2.2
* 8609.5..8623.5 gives -0.02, 2.23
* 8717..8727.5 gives -0.08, 2.38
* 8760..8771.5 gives -0.21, 2.7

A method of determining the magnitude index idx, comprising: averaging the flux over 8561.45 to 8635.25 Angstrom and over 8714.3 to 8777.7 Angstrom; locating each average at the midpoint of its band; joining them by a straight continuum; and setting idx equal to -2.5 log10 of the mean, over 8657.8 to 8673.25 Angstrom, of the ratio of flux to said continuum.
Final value 0.27 mag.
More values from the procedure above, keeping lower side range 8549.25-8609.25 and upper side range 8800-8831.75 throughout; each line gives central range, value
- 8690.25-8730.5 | -0.084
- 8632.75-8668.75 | 0.041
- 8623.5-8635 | -0.126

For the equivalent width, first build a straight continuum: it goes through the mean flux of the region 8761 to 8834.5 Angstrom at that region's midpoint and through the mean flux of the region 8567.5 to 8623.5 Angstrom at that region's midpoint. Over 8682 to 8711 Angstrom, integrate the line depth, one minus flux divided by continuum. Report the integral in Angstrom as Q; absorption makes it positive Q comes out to 2.3 Angstrom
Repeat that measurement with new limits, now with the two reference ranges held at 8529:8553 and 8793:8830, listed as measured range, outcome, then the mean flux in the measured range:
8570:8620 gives -2.38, 2.19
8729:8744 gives -4.87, 2.94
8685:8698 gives -0.66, 2.29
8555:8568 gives -1.14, 2.25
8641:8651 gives -0.48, 2.24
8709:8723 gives -0.55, 2.29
